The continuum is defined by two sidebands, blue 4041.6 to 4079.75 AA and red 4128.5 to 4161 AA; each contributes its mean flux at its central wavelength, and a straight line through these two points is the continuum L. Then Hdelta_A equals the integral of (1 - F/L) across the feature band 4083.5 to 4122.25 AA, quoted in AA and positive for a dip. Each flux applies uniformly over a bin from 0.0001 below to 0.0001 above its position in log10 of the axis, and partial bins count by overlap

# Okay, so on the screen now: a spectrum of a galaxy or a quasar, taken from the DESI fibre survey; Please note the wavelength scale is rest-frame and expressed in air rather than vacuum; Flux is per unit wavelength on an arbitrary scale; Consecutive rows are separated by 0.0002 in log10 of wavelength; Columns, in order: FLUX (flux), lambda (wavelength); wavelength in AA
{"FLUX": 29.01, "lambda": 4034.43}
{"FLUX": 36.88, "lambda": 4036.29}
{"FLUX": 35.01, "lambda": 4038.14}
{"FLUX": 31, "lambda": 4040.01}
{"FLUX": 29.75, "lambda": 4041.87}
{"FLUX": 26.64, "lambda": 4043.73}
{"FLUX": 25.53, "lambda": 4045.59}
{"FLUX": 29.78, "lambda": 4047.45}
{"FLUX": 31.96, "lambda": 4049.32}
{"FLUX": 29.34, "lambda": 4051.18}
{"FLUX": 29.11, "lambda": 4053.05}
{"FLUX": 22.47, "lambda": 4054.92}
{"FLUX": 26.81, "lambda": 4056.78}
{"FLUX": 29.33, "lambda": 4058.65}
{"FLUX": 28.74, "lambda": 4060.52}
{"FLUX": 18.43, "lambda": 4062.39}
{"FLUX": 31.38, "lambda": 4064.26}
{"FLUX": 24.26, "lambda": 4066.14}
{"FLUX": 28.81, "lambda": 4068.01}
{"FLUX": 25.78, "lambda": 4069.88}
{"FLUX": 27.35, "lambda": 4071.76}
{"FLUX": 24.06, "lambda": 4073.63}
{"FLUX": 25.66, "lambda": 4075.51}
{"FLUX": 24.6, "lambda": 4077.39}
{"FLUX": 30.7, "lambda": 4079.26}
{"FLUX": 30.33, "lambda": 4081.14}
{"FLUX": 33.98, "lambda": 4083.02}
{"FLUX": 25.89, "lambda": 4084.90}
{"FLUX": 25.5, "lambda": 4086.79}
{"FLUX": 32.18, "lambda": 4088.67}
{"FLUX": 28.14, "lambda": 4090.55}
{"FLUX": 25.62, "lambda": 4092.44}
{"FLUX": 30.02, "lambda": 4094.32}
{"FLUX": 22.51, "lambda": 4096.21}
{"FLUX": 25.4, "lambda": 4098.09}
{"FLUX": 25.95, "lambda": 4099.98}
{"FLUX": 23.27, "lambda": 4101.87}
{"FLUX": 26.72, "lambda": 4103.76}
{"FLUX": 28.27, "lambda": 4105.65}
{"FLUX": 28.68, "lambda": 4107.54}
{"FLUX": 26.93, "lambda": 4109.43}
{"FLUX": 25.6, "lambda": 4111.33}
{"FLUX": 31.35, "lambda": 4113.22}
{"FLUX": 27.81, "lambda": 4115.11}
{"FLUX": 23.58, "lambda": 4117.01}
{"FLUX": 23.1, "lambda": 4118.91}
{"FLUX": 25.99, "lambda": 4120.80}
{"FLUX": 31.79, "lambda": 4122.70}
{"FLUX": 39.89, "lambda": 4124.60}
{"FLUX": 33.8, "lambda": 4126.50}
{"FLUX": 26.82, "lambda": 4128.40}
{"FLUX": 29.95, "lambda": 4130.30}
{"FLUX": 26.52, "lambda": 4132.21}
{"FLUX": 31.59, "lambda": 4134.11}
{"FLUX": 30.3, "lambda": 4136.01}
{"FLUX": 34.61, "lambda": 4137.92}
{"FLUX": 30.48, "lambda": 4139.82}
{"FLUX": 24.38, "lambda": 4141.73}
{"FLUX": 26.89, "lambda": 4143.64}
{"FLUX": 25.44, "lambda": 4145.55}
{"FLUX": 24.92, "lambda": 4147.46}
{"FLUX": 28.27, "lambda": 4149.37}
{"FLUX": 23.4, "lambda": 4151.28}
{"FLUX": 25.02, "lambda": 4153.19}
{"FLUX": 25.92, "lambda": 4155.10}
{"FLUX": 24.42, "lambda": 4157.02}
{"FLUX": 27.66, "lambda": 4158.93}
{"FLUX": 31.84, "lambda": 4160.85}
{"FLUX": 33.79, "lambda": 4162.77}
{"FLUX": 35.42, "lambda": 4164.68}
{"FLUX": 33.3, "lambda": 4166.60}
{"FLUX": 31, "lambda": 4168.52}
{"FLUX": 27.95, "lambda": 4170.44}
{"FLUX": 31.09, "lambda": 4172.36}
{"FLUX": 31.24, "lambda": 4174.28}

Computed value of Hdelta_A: 0.8 AA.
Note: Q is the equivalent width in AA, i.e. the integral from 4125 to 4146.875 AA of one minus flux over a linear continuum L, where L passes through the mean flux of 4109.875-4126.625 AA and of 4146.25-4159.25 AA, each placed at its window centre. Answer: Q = -1.7 AA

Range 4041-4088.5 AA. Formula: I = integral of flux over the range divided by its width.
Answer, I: 27.5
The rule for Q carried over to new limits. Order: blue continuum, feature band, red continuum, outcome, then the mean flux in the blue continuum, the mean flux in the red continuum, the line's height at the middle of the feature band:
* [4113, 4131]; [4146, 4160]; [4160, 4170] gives 2.7 AA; 29.3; 32.8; 31.8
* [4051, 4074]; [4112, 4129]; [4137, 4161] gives -1.6 AA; 26.6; 27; 26.9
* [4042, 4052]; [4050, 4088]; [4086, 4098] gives 1.1 AA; 28.8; 27.2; 28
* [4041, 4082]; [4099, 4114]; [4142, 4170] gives 0.4 AA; 27.3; 28.3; 27.8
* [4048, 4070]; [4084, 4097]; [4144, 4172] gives 0.2 AA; 27.3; 28.5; 27.7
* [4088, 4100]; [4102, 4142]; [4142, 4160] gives -3.8 AA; 27.1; 25.8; 26.4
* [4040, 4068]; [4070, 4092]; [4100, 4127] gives 0.0 AA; 27.6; 28.2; 27.8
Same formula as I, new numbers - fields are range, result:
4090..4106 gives 26.1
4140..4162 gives 26.4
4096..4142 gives 28.4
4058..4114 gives 27.2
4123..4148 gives 29.8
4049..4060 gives 28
